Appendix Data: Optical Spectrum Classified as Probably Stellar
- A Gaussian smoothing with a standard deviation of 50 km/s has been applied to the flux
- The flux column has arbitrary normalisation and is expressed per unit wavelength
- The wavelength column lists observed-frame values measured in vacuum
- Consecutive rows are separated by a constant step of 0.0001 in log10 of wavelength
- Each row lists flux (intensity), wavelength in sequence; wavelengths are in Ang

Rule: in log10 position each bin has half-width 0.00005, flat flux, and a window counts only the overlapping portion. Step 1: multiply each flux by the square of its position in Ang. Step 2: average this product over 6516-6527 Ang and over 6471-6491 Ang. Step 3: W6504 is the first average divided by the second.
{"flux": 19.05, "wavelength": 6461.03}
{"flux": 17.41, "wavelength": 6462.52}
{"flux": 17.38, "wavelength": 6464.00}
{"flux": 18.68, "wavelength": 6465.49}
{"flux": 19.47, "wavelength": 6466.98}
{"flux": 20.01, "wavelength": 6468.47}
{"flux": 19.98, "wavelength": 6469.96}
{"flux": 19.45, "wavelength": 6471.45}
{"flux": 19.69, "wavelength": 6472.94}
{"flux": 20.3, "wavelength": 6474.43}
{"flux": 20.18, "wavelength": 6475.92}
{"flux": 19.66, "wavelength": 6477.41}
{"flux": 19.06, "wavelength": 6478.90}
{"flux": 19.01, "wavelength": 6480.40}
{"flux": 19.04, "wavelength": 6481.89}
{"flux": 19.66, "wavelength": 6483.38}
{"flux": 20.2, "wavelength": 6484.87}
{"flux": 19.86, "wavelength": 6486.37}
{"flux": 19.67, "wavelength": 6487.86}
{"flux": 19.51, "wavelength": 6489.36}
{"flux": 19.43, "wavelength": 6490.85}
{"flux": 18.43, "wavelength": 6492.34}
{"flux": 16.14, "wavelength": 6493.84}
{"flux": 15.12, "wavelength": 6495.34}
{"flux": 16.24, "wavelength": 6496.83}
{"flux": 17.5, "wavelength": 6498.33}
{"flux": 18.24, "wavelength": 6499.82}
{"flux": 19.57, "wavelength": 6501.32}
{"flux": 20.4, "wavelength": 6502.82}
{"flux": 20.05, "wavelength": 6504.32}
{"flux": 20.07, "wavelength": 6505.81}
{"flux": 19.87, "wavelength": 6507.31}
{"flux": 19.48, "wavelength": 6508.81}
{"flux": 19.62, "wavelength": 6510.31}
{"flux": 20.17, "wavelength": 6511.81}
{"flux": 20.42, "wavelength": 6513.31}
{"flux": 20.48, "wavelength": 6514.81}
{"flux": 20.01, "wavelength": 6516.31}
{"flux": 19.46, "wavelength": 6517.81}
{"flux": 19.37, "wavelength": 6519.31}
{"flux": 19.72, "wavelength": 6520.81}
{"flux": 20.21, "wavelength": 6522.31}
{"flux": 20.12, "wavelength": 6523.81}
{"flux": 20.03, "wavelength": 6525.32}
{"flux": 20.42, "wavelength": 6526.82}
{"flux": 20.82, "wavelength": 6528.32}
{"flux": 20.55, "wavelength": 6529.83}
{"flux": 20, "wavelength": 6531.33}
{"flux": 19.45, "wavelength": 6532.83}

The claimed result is 1.0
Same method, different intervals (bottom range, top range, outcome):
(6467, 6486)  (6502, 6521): 1.02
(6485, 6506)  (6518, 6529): 1.09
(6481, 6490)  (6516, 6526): 1.02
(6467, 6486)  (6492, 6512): 0.95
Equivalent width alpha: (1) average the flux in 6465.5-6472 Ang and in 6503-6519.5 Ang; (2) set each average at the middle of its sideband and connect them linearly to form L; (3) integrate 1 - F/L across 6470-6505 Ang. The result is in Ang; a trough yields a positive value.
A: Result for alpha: 1.4 Ang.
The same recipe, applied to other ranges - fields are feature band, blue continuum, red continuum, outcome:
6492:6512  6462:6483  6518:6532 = 1.2 Ang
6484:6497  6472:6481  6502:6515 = 0.9 Ang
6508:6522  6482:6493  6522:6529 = 0.2 Ang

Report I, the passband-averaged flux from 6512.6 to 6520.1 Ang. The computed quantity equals 20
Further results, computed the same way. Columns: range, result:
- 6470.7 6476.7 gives 19.9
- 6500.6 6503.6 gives 20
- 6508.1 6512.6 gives 19.8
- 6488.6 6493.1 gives 19.1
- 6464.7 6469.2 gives 19.4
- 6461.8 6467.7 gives 18.3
